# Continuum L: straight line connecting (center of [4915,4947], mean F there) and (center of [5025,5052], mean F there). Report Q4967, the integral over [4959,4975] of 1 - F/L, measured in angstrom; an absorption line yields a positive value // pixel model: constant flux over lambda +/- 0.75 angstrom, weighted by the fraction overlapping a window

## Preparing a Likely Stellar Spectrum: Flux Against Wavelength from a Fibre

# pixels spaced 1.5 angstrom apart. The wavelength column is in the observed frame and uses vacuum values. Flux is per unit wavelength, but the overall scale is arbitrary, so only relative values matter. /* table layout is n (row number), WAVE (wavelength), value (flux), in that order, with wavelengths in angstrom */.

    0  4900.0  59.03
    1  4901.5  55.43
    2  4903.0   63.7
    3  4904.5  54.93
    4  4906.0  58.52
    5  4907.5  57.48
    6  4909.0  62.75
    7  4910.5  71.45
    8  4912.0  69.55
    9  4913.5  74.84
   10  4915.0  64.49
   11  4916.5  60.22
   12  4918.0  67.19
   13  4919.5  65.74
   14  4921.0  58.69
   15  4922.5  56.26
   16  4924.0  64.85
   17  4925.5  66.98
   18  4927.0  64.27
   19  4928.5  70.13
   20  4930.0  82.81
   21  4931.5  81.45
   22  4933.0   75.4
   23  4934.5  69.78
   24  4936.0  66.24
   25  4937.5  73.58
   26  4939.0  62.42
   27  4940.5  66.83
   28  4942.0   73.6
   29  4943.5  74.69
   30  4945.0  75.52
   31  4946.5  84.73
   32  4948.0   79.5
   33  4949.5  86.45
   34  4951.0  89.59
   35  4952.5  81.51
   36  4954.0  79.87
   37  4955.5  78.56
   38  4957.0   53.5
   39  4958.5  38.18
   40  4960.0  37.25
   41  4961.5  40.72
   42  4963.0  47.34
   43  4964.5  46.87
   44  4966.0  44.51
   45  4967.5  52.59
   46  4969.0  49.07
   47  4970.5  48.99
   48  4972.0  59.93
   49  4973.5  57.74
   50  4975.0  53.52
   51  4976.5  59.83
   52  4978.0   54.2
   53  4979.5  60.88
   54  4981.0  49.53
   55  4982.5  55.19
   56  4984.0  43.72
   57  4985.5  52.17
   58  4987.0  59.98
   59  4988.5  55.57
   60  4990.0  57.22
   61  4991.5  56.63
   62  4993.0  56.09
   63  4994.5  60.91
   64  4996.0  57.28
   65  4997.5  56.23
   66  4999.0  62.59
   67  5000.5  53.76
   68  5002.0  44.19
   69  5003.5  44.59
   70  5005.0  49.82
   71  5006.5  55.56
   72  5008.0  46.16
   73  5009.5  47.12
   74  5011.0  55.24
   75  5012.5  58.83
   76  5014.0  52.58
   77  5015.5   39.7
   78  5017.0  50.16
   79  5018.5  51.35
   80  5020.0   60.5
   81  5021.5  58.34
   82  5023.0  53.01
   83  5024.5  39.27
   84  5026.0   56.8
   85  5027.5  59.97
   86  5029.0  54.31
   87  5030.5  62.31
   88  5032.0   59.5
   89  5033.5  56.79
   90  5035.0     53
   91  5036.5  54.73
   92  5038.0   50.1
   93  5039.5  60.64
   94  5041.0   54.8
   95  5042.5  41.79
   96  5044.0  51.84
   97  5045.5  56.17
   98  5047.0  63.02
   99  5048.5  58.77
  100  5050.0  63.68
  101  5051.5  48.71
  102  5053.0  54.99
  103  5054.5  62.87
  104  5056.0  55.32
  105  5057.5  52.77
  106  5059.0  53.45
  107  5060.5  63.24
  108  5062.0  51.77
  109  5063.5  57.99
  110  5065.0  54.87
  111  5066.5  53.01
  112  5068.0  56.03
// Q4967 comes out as 4.0 angstrom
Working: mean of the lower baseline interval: 69.4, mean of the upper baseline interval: 55.9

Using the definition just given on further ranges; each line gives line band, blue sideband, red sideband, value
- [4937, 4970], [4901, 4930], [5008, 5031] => -2.2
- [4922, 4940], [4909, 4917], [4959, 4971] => -2.9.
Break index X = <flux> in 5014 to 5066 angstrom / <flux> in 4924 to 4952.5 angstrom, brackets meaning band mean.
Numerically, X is 0.74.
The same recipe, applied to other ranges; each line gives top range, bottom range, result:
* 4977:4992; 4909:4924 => 0.84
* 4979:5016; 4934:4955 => 0.70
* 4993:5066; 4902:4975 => 0.84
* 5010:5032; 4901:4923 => 0.86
